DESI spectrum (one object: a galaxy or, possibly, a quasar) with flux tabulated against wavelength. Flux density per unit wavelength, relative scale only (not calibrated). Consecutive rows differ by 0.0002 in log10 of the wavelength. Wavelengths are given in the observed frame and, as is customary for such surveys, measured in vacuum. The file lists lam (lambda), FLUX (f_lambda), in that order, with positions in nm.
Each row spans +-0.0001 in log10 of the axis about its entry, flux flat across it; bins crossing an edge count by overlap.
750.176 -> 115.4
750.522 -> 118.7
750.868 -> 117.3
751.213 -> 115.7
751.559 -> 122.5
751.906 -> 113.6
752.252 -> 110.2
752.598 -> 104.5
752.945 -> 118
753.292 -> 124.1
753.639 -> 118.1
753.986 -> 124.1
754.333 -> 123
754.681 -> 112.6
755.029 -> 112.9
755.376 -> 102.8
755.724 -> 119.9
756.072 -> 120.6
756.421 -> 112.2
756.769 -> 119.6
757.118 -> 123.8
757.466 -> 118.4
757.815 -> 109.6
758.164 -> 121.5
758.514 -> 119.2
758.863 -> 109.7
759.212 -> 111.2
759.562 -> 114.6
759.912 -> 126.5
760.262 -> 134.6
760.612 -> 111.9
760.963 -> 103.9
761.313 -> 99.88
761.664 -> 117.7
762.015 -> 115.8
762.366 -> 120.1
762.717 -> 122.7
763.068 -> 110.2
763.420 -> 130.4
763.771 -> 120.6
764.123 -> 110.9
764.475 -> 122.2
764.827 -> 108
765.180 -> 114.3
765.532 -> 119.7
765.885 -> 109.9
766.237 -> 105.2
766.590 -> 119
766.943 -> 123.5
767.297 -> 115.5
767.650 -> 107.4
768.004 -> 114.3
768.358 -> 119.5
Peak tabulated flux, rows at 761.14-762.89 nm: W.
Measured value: 122.7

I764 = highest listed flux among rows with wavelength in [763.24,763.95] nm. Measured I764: 130.4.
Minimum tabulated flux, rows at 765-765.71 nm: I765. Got 114.3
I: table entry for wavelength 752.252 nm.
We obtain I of 110.2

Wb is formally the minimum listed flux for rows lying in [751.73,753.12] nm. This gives 104.5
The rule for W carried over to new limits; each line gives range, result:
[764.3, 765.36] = 122.2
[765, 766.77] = 119.7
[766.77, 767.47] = 123.5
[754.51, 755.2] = 112.9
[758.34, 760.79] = 134.6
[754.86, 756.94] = 120.6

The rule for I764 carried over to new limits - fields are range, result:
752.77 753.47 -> 124.1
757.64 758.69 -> 121.5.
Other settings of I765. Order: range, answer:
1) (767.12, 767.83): 107.4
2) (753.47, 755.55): 102.8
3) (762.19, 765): 108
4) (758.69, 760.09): 109.7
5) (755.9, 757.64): 112.2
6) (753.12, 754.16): 118.1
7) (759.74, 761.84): 99.88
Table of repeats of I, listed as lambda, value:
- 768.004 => 114.3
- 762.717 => 122.7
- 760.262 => 134.6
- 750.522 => 118.7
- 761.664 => 117.7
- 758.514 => 119.2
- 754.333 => 123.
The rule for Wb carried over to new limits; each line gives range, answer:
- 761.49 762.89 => 115.8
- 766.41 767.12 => 119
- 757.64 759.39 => 109.6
